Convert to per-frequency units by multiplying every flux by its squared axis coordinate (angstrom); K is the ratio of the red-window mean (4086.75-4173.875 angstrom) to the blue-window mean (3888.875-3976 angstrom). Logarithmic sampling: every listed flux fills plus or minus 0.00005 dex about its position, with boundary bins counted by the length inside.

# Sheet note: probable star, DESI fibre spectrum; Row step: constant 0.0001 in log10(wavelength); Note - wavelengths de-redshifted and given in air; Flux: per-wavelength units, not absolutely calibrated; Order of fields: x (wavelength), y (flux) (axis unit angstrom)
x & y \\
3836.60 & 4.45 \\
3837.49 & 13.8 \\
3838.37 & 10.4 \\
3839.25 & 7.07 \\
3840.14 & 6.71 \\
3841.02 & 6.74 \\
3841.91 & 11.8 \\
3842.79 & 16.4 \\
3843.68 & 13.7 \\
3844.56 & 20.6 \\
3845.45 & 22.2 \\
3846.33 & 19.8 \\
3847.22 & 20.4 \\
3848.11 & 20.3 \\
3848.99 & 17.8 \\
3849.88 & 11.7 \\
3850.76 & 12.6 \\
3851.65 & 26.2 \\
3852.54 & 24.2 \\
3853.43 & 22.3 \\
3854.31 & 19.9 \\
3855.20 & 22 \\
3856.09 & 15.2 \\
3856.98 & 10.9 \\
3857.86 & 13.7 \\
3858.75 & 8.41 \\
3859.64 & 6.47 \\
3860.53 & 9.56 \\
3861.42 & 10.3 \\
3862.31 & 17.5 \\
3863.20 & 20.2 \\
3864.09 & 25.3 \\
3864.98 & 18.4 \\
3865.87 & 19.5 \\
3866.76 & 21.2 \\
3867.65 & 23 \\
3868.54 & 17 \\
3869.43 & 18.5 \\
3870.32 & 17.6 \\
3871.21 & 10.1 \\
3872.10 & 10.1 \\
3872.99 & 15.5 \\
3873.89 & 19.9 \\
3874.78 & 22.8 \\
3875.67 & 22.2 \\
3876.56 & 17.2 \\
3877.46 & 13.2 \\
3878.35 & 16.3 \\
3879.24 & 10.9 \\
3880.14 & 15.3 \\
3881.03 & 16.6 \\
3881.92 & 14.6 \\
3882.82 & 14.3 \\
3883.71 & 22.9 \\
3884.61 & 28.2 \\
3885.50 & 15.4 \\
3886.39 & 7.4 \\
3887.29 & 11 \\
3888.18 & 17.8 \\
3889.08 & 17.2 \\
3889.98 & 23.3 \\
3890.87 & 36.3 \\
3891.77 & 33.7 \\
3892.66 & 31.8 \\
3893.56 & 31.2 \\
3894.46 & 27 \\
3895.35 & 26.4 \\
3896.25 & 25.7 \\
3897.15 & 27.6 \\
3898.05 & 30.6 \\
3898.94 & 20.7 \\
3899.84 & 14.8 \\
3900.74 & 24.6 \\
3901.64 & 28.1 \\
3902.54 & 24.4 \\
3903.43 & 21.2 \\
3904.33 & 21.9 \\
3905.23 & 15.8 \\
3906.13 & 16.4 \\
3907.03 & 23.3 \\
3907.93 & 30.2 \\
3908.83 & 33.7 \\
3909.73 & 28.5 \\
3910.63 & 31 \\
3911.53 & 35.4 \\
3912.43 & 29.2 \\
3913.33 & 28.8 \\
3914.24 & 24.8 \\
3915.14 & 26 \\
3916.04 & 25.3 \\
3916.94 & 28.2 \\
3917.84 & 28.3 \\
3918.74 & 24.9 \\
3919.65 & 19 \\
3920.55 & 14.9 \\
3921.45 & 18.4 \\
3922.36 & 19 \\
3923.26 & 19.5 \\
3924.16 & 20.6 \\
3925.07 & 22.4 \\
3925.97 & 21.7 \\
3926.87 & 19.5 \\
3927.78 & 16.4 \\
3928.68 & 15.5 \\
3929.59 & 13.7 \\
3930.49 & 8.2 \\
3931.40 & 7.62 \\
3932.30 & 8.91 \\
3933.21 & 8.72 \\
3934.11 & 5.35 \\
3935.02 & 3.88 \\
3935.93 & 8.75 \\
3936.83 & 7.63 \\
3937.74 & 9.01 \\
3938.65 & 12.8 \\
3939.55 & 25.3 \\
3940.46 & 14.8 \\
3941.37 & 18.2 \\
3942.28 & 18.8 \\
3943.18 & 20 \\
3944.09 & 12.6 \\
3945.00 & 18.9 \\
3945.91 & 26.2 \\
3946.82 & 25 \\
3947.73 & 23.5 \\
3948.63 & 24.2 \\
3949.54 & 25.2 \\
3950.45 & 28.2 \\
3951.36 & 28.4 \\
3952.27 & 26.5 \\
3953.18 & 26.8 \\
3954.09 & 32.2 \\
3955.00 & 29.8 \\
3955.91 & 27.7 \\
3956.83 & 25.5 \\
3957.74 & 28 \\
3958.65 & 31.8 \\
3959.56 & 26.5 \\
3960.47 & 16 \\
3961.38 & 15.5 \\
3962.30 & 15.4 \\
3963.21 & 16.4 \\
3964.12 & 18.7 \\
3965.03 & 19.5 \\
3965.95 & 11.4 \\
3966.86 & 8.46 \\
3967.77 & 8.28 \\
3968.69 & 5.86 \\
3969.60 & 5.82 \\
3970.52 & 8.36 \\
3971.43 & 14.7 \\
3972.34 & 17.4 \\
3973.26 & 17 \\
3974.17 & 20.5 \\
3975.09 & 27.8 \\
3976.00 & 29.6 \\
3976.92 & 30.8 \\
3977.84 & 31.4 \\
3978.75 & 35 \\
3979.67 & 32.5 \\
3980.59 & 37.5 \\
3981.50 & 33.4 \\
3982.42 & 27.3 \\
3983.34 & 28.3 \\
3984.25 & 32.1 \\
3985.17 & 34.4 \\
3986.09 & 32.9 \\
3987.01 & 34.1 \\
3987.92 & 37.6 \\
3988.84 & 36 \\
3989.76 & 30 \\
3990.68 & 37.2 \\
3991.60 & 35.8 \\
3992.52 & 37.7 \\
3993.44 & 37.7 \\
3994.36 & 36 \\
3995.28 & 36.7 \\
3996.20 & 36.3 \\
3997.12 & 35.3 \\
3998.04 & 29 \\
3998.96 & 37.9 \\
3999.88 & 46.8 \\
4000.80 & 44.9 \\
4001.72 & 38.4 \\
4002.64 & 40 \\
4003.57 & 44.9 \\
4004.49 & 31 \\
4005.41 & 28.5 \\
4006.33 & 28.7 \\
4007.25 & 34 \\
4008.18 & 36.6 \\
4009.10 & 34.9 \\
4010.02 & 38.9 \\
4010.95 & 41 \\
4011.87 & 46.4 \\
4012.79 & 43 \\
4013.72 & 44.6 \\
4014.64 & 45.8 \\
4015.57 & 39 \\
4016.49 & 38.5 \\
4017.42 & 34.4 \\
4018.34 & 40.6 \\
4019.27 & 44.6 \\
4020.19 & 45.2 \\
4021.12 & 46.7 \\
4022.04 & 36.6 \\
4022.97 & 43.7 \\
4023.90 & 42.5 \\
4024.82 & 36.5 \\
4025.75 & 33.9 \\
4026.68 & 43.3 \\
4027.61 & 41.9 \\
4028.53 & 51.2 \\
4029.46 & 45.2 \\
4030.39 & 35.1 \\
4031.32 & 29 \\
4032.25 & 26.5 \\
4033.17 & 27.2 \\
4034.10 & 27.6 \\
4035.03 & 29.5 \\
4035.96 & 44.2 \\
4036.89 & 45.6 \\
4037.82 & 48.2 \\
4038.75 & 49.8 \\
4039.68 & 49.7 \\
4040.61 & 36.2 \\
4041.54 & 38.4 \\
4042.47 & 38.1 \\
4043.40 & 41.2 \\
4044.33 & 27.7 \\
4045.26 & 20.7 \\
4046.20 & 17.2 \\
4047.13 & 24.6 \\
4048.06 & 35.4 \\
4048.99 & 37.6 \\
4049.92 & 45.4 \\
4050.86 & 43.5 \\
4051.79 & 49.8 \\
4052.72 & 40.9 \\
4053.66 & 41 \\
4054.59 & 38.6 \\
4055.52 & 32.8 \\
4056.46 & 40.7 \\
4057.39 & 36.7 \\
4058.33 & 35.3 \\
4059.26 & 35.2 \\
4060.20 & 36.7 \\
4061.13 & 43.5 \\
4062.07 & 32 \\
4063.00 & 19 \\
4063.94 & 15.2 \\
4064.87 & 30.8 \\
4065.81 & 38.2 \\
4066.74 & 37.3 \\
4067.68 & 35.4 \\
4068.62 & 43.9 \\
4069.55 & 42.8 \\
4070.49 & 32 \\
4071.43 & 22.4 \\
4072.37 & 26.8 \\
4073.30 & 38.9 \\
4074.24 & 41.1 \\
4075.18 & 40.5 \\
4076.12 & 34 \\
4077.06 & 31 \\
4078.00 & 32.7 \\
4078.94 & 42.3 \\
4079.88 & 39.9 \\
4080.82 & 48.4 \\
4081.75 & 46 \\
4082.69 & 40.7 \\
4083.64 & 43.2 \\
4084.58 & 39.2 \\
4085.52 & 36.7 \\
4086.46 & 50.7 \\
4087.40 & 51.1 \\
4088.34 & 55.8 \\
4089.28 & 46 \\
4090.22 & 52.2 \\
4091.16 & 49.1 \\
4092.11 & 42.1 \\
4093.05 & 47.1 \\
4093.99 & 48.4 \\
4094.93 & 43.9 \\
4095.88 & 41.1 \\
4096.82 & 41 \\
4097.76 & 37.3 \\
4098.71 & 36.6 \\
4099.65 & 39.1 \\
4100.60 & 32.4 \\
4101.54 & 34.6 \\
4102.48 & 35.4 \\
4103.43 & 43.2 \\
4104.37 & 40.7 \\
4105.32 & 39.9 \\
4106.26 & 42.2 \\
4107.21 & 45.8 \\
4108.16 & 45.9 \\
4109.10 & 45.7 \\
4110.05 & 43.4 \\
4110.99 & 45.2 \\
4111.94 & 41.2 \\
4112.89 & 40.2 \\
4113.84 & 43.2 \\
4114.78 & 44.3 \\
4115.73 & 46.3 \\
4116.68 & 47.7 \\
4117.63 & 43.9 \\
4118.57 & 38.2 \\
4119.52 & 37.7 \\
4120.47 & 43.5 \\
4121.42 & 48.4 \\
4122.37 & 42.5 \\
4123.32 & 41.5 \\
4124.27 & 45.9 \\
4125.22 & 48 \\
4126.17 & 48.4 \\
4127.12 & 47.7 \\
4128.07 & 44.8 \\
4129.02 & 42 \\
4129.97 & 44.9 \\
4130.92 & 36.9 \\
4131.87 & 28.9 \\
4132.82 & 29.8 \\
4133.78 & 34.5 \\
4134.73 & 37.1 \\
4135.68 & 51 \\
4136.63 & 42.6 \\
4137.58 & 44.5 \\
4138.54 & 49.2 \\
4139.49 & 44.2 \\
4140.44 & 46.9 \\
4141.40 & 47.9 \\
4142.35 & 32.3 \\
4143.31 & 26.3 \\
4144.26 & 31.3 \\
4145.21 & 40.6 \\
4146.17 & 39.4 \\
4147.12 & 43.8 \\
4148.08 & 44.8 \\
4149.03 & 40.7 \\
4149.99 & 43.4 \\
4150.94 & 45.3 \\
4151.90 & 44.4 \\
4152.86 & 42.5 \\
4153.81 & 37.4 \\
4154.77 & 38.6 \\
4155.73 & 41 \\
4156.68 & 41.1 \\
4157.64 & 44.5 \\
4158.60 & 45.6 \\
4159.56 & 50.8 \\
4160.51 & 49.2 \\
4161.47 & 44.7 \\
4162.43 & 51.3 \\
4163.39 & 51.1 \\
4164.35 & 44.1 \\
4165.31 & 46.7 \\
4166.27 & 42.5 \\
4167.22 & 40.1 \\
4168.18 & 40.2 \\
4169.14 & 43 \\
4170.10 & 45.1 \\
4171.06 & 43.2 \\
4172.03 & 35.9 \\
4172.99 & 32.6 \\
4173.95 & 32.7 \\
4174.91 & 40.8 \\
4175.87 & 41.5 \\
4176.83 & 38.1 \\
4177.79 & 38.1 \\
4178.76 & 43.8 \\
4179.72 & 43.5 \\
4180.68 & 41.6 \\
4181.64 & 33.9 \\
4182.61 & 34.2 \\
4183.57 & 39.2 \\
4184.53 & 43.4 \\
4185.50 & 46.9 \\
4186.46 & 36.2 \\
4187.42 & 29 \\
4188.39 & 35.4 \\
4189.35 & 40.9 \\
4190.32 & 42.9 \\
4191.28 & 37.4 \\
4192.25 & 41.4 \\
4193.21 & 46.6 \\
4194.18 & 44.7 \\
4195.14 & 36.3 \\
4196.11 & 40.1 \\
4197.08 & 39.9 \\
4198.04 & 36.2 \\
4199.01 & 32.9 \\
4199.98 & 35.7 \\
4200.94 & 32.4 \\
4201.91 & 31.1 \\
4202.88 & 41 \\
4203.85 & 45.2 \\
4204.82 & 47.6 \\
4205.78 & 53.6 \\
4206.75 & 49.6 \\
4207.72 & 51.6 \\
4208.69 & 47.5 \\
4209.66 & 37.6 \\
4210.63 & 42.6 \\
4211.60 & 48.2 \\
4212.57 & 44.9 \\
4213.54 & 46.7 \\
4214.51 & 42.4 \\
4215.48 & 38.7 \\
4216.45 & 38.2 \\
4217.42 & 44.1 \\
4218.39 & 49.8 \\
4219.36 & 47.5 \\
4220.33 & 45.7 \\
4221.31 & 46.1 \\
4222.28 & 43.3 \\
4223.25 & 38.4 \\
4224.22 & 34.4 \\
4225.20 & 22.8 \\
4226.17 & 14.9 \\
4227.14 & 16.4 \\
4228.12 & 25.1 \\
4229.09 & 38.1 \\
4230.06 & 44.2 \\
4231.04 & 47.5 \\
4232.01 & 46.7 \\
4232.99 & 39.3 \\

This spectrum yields 2.25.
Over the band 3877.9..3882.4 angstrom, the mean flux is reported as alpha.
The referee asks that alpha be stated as 14.7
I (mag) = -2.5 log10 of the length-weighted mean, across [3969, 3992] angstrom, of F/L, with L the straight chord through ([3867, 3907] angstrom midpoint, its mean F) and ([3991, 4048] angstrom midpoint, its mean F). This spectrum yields 0.17 mag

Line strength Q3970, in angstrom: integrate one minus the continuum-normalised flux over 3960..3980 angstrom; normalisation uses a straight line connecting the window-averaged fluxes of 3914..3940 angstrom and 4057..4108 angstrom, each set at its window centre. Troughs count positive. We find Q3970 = 4.1 angstrom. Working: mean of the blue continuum 16.6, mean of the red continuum 39.2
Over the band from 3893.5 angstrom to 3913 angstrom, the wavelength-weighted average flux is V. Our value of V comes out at 25.7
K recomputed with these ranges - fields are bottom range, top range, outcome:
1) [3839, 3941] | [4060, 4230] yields 2.44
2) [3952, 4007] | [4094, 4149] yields 1.58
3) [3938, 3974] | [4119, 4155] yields 2.29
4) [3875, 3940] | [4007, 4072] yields 1.97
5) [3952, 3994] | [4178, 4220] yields 1.81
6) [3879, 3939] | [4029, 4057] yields 1.93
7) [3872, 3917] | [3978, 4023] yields 1.73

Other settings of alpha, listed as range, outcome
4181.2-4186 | 39.5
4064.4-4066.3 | 34.6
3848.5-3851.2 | 14.2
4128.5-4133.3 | 36.6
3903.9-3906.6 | 18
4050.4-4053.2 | 44.7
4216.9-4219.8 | 47.1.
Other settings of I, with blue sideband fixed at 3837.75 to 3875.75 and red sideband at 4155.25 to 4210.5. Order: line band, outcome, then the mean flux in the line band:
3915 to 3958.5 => 0.152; 19.6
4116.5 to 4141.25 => -0.148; 42.7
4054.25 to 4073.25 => -0.052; 33.9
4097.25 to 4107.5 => -0.101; 38.7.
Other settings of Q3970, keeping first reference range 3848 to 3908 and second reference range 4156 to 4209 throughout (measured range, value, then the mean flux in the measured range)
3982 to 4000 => -4.6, 34.8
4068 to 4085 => -2.1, 38.1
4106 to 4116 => -2.1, 43.9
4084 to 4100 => -4.4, 44.6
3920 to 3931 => 2.6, 17.4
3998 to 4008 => -3.0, 37.1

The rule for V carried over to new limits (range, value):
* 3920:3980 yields 19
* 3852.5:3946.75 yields 19.4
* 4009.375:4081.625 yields 37.7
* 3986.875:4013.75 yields 37.3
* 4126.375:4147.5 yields 40.4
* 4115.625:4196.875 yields 41.6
